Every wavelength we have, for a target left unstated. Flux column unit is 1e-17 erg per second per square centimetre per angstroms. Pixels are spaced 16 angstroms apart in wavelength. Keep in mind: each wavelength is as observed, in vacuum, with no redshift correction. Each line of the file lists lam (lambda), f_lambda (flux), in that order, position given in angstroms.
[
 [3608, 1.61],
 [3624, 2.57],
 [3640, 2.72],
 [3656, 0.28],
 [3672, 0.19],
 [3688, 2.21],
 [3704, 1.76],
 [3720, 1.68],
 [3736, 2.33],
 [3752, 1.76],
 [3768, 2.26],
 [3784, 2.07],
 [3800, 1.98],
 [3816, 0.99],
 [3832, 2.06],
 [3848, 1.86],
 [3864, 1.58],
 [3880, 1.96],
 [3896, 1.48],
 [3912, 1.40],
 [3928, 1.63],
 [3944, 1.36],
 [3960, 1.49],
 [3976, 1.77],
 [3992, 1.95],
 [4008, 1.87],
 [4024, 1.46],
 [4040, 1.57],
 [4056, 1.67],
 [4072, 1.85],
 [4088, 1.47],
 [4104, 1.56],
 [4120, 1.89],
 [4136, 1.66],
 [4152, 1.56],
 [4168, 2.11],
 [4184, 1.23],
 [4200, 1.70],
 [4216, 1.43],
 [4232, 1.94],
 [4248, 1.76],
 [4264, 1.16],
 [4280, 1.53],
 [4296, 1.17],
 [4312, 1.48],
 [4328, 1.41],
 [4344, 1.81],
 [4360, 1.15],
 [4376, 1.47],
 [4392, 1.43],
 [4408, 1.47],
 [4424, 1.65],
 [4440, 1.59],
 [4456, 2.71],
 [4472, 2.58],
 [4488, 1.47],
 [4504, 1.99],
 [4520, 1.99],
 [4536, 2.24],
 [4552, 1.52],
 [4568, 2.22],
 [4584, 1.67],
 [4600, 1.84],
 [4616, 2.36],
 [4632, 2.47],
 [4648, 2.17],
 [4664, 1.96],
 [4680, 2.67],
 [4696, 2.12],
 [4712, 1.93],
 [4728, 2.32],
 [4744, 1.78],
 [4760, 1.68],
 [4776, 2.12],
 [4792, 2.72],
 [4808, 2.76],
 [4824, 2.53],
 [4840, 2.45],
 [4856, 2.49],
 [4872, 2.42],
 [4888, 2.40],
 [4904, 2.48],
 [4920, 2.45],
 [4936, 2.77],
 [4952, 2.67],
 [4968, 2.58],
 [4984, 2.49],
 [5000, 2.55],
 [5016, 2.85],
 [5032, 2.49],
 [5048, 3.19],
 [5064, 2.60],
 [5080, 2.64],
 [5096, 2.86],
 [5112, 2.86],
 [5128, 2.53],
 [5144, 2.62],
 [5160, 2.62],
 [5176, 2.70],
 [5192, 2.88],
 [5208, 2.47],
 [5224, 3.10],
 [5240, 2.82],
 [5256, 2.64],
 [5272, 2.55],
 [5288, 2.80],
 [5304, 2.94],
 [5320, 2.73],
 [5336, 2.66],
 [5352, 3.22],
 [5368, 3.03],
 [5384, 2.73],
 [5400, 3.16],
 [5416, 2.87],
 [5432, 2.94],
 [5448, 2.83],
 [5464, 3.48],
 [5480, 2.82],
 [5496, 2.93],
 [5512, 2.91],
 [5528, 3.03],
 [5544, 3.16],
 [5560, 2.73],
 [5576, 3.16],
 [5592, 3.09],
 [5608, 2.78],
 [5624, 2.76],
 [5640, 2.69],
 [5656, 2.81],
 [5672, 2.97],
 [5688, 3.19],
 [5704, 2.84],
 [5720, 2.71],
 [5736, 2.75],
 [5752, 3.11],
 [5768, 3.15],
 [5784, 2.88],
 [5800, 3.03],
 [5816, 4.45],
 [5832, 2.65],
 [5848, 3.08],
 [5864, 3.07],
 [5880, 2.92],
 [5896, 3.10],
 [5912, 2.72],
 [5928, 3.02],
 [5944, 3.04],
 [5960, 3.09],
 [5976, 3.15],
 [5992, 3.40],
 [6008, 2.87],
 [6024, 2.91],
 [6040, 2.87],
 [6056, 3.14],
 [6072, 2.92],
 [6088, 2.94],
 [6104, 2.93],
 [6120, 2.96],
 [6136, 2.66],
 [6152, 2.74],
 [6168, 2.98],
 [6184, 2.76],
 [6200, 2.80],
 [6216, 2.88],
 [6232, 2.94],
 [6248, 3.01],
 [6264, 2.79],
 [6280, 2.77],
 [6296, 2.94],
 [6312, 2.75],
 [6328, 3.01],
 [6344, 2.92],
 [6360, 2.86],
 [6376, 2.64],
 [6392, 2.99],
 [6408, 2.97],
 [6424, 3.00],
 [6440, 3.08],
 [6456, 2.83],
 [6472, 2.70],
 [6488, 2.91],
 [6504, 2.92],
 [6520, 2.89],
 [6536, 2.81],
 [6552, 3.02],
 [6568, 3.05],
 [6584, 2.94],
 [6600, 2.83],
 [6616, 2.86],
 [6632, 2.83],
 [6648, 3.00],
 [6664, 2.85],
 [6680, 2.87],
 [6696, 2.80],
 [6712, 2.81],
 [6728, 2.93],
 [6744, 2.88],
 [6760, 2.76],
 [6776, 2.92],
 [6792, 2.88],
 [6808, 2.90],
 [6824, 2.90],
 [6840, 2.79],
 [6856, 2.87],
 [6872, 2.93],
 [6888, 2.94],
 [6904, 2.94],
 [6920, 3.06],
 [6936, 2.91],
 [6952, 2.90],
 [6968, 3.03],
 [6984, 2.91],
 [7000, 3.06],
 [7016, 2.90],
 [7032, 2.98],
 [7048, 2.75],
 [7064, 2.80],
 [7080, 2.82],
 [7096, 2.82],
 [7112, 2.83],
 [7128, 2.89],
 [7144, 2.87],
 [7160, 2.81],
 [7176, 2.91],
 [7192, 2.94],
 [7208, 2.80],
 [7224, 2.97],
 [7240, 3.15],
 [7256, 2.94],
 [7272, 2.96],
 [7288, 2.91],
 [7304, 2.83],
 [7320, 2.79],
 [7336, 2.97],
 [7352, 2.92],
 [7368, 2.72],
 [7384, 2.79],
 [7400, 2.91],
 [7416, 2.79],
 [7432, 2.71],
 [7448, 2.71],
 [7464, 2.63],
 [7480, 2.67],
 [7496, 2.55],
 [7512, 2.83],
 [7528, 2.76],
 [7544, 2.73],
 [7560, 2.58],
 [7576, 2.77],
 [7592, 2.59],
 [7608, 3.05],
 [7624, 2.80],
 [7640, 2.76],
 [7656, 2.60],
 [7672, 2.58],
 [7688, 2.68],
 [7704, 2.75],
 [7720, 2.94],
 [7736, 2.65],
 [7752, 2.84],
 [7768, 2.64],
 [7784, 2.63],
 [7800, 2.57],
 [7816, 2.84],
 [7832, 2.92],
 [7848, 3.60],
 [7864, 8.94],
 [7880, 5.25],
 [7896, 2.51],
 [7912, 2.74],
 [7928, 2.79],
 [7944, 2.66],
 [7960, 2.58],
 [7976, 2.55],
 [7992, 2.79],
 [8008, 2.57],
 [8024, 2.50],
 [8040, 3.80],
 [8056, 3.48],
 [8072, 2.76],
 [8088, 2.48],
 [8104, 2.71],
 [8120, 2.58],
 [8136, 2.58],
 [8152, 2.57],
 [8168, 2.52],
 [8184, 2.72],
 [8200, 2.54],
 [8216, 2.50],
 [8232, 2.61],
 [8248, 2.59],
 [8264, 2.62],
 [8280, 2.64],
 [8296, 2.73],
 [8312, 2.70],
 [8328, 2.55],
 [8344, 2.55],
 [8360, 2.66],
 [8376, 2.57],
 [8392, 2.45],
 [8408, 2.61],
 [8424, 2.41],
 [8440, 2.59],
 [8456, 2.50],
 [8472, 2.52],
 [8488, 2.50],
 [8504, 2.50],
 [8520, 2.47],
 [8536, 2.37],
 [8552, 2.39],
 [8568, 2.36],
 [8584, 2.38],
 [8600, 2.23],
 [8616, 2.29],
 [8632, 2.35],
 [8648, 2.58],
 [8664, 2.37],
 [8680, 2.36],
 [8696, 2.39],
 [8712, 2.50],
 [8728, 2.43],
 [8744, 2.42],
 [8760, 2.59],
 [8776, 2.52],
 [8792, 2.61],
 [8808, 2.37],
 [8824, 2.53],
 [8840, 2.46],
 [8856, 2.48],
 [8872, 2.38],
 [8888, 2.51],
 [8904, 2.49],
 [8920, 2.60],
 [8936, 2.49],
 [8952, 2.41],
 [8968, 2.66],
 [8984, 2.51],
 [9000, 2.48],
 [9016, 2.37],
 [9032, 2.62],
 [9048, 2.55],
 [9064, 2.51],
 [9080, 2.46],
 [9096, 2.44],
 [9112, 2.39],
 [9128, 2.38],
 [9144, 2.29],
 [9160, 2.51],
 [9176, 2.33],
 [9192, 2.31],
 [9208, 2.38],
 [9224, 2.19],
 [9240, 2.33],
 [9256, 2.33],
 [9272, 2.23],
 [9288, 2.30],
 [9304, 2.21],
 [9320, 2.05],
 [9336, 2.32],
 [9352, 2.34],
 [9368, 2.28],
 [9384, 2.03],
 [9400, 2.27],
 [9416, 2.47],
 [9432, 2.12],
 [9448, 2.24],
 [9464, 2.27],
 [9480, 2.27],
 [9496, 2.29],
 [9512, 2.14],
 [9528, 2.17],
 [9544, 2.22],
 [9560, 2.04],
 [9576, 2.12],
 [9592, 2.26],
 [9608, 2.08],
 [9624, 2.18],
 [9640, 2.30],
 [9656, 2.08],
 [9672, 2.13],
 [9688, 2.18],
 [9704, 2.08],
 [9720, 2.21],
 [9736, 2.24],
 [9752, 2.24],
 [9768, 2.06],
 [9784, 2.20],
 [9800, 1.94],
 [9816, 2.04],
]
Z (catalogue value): 0.20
